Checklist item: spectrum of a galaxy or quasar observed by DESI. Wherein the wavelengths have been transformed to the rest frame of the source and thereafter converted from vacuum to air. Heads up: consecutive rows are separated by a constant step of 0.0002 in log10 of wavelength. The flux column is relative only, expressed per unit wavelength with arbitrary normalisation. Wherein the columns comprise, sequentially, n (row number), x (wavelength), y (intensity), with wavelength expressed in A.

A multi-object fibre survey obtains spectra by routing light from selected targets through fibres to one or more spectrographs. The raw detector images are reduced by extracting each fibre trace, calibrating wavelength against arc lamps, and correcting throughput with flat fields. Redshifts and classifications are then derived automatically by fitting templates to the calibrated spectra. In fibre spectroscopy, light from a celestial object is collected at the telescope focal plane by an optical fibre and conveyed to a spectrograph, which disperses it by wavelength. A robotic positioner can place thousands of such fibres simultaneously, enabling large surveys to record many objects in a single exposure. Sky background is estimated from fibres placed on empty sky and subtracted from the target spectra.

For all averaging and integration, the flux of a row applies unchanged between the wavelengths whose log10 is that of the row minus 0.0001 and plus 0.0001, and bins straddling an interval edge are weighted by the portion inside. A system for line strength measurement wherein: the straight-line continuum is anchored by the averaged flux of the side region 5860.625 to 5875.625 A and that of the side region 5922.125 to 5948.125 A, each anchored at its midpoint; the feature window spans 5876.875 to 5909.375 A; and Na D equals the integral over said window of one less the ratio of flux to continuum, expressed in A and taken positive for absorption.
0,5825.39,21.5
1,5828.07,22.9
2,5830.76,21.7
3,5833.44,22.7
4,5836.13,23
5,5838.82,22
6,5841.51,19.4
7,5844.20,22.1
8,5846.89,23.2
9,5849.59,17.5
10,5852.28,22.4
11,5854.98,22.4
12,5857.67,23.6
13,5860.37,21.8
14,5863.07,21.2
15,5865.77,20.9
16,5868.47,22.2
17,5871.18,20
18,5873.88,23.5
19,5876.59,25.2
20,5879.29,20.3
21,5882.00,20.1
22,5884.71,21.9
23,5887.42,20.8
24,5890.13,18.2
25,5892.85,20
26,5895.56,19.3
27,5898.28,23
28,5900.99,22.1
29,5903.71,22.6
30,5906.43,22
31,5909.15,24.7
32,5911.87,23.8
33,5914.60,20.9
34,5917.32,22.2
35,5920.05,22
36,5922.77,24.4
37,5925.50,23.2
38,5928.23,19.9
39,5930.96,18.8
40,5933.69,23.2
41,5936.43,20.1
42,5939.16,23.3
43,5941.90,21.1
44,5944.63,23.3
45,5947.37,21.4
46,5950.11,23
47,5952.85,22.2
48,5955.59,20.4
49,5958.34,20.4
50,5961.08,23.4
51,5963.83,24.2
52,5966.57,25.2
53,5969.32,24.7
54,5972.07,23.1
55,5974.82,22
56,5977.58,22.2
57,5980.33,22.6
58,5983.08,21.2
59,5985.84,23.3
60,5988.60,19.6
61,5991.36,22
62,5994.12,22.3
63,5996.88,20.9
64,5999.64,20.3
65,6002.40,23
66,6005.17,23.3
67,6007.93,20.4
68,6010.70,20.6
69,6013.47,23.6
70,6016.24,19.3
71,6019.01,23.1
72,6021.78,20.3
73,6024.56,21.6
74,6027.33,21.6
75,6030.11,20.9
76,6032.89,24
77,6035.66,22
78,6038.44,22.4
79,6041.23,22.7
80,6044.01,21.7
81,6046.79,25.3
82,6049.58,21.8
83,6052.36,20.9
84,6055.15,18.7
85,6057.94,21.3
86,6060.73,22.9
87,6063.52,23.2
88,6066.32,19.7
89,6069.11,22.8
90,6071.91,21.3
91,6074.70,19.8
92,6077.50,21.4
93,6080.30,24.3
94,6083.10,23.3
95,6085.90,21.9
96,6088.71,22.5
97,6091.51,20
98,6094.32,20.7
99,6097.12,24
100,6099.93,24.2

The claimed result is 0.7 A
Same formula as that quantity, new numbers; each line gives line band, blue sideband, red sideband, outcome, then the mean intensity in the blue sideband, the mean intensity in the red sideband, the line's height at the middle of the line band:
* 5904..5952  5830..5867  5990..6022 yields -1.2 A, 21.7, 21.6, 21.7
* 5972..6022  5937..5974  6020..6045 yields 1.2 A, 22.7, 21.9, 22.3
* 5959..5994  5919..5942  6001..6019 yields -1.5 A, 21.8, 21.8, 21.8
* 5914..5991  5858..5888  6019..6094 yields -1.5 A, 21.7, 21.9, 21.8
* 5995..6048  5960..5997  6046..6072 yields 0.5 A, 22.7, 21.7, 22.2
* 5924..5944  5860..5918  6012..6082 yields 0.2 A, 21.7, 21.9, 21.7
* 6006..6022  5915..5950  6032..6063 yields 0.5 A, 21.9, 22.2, 22.1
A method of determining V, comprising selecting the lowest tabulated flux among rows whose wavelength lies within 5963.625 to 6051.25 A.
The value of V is 19.3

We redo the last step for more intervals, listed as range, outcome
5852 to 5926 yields 18.2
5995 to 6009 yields 20.3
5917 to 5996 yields 18.8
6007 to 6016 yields 20.4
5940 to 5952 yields 21.1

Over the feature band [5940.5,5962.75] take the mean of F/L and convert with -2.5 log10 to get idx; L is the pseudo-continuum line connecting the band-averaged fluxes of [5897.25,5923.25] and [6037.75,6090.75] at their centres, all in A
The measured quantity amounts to 0.029 mag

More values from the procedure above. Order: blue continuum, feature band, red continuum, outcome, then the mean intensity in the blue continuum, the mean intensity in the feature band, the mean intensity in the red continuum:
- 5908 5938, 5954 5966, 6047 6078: -0.02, 22.1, 22.3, 21.4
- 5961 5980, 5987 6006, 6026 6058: 0.07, 23.5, 21.6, 22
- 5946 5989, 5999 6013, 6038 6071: 0.03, 22.5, 21.7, 21.9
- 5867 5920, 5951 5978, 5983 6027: -0.06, 21.7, 22.8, 21.6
